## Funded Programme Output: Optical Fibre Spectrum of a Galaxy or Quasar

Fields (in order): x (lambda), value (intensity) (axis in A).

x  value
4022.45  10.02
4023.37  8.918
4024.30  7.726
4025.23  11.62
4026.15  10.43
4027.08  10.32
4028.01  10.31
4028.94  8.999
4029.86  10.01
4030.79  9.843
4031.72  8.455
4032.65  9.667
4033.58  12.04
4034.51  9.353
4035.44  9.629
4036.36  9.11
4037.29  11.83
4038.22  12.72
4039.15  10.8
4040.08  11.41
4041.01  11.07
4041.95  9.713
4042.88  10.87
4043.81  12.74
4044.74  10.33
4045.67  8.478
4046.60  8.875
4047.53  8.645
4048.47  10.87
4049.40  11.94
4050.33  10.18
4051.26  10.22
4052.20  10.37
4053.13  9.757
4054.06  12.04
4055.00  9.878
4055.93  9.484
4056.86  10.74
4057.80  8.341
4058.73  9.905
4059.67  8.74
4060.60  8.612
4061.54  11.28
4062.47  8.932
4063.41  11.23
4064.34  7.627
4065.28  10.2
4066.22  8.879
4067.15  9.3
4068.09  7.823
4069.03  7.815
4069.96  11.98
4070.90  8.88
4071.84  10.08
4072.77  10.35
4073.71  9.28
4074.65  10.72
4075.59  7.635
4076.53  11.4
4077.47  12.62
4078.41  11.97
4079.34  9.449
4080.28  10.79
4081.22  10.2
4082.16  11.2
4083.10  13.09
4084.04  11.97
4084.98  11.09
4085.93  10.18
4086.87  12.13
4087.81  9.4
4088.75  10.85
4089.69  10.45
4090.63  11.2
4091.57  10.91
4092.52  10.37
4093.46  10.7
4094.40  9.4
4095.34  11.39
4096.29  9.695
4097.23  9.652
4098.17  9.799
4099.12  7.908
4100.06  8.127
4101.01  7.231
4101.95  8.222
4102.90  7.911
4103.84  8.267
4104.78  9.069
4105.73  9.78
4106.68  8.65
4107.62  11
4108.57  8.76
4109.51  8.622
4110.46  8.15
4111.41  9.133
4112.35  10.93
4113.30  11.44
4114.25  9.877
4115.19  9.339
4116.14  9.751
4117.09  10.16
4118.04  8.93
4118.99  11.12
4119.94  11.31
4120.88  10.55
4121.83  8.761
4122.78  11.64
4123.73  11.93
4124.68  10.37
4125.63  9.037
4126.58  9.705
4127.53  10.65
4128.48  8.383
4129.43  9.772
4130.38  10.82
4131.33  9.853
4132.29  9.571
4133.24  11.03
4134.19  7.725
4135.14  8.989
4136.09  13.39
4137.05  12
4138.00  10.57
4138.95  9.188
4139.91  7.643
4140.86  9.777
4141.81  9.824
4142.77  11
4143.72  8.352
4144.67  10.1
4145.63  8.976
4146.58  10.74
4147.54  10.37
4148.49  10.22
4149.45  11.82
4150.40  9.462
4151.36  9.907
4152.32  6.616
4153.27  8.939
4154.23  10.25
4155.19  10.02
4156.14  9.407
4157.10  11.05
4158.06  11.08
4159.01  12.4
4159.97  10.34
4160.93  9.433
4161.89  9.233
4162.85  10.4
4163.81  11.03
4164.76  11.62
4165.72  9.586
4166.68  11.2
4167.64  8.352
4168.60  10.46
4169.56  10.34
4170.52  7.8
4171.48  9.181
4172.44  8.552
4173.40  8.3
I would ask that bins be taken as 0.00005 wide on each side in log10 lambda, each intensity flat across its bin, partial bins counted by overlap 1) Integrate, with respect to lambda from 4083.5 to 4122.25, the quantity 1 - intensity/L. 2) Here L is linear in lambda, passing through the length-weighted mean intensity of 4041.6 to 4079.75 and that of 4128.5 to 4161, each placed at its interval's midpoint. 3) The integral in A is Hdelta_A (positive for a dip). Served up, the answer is 0.6 A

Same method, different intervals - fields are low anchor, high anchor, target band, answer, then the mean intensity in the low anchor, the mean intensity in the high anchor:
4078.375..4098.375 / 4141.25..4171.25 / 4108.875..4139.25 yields 0.75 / 10.7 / 10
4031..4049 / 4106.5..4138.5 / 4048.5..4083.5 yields 0.59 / 10.3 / 10.1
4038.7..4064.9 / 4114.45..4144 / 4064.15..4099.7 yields -0.53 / 10.1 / 10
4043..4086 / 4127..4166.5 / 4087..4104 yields 0.85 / 10.1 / 10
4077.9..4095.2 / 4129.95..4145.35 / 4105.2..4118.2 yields 1.00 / 10.9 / 9.97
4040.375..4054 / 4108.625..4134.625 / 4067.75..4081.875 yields 0.13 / 10.4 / 9.93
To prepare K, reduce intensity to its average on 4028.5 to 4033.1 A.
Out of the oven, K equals 9.4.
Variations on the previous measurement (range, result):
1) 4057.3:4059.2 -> 9.13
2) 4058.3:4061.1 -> 9.08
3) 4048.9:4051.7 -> 10.8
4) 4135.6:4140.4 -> 10.5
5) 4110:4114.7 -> 9.91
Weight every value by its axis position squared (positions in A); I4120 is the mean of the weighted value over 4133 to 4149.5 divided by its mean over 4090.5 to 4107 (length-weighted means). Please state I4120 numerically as 1.10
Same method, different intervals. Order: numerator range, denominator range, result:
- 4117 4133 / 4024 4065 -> 1.04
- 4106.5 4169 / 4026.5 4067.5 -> 1.04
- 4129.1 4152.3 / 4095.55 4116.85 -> 1.10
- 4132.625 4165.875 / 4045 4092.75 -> 1.03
